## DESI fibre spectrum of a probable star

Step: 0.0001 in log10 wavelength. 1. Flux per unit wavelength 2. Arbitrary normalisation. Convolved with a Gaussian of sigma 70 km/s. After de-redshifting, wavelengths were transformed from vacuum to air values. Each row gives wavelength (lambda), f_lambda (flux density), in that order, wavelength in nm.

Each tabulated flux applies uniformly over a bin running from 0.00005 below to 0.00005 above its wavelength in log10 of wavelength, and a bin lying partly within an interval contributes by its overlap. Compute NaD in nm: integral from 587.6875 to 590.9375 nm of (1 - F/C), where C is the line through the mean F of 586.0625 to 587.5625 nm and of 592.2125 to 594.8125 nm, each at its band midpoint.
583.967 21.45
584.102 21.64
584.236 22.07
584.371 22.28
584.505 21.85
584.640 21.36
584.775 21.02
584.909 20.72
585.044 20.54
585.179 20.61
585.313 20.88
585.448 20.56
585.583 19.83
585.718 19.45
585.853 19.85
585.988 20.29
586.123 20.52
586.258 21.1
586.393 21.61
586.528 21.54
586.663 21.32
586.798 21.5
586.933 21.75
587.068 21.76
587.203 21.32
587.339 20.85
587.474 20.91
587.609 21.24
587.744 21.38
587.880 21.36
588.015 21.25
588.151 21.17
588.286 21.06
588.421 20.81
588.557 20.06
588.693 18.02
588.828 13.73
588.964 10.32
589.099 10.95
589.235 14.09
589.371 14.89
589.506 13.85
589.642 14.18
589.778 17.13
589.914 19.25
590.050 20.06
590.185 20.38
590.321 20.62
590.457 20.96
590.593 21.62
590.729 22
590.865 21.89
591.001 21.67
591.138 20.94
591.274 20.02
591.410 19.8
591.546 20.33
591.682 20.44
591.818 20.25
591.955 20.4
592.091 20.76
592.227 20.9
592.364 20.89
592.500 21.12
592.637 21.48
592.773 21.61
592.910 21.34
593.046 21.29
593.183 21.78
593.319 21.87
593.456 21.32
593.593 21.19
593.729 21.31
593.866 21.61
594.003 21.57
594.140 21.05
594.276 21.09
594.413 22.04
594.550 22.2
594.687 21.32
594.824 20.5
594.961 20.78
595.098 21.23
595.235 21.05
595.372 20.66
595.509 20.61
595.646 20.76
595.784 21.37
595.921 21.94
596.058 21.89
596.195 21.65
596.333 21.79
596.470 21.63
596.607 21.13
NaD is 0.45 nm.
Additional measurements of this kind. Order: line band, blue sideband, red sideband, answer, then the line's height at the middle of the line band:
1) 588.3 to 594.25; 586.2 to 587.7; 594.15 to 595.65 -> 0.470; 21.2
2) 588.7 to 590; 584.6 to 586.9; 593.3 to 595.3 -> 0.401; 21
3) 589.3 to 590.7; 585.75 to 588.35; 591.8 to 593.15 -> 0.179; 21.1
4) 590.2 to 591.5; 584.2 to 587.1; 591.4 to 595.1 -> 0.005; 21.1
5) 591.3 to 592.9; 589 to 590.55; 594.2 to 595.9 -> -0.167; 18.8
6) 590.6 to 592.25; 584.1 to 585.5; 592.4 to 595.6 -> 0.036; 21.3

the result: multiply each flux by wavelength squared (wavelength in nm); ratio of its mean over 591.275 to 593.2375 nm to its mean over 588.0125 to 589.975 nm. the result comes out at 1.3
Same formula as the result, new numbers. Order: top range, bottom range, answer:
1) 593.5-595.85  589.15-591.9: 1.12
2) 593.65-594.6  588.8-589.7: 1.67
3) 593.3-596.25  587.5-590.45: 1.21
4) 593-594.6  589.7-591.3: 1.06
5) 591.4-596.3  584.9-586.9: 1.05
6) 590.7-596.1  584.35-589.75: 1.11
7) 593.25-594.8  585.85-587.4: 1.04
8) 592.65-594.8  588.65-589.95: 1.51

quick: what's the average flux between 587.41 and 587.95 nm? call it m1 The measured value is 21.2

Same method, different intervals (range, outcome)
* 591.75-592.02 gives 20.3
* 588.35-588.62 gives 20.4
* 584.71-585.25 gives 20.8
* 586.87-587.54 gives 21.3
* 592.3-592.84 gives 21.3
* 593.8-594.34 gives 21.3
